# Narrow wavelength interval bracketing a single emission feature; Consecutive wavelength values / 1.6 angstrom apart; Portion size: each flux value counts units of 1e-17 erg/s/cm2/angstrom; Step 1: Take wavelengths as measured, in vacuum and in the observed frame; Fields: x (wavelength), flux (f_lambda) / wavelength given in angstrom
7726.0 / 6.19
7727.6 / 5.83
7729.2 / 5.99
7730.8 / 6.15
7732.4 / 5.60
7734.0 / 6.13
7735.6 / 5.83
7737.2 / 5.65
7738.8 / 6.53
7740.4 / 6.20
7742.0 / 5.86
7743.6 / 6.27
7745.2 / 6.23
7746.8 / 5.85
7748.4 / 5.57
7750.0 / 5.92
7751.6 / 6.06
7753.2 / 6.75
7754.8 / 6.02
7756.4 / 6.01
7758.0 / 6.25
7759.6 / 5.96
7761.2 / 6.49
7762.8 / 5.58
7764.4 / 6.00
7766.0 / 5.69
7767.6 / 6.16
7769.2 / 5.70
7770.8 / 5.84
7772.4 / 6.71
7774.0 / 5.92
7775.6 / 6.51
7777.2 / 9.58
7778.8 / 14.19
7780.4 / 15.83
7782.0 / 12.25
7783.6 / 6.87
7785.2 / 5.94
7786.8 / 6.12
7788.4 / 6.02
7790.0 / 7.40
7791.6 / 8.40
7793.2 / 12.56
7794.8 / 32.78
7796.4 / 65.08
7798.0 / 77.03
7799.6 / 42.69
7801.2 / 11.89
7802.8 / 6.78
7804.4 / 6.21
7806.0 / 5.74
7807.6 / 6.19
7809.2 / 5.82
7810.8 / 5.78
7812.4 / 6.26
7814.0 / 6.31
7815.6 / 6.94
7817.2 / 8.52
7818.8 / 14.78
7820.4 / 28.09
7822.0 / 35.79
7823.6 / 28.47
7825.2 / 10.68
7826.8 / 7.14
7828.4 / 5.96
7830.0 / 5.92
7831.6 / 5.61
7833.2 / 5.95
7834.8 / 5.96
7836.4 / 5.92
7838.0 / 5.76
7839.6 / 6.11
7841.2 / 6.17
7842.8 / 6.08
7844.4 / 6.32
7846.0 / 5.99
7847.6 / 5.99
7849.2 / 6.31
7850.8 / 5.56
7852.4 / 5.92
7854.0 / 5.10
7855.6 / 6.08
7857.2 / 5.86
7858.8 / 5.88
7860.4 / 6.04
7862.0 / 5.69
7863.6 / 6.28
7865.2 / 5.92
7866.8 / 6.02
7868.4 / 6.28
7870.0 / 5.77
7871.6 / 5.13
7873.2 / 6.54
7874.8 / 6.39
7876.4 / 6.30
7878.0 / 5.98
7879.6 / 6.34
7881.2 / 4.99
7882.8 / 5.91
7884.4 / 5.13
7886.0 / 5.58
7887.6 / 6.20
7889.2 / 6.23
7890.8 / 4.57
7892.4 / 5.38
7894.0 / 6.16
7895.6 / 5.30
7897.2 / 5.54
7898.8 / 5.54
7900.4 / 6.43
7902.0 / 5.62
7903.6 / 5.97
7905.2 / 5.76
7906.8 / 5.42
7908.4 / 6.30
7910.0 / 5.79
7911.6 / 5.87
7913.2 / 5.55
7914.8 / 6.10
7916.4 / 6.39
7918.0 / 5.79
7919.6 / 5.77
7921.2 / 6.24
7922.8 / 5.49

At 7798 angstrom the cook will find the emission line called H-alpha 6563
